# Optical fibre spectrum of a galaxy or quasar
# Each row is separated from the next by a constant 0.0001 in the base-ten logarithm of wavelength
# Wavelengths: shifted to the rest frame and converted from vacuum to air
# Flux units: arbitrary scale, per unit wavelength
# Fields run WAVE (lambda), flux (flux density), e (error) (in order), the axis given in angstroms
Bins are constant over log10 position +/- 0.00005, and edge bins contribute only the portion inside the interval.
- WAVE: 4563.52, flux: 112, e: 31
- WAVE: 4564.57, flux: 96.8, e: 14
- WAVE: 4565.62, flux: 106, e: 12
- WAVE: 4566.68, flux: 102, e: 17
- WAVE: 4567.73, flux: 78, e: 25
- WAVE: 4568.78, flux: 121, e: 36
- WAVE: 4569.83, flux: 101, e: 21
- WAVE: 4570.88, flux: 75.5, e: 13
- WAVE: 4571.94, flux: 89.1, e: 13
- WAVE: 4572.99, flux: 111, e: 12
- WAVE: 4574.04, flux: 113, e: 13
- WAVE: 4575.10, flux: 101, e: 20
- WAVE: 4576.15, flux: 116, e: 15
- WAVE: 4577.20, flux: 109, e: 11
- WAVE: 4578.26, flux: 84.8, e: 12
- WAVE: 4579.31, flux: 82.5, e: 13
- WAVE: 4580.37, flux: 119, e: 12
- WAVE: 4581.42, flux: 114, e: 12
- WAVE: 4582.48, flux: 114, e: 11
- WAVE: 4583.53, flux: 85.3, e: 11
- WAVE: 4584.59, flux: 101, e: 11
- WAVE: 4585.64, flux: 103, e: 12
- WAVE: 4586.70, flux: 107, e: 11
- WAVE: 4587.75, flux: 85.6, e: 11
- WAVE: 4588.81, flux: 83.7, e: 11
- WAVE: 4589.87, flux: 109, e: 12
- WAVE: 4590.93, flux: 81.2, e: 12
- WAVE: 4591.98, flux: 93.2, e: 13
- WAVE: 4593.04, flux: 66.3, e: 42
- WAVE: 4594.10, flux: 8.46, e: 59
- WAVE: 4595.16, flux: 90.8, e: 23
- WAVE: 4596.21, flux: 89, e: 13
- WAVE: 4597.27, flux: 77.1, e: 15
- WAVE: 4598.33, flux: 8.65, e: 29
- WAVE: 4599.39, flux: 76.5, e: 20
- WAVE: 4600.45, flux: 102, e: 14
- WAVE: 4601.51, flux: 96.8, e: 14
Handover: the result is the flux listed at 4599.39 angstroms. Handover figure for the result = 76.5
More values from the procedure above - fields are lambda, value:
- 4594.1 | 8.46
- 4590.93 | 81.2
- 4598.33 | 8.65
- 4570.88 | 75.5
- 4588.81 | 83.7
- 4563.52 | 112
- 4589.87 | 109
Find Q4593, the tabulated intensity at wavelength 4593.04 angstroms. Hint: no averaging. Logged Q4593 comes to 66.3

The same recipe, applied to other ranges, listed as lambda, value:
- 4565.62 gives 106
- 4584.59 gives 101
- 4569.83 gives 101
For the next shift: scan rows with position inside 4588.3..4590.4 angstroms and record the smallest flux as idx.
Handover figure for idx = 83.7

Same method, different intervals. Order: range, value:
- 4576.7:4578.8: 84.8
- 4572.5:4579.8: 82.5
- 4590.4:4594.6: 8.46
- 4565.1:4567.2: 102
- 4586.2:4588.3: 85.6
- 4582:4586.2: 85.3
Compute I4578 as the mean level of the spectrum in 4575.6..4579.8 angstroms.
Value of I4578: 98.4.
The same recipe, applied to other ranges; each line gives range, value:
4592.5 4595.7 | 55.5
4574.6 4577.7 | 109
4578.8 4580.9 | 101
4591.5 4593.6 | 78.3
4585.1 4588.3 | 98.6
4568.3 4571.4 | 99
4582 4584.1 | 99.4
